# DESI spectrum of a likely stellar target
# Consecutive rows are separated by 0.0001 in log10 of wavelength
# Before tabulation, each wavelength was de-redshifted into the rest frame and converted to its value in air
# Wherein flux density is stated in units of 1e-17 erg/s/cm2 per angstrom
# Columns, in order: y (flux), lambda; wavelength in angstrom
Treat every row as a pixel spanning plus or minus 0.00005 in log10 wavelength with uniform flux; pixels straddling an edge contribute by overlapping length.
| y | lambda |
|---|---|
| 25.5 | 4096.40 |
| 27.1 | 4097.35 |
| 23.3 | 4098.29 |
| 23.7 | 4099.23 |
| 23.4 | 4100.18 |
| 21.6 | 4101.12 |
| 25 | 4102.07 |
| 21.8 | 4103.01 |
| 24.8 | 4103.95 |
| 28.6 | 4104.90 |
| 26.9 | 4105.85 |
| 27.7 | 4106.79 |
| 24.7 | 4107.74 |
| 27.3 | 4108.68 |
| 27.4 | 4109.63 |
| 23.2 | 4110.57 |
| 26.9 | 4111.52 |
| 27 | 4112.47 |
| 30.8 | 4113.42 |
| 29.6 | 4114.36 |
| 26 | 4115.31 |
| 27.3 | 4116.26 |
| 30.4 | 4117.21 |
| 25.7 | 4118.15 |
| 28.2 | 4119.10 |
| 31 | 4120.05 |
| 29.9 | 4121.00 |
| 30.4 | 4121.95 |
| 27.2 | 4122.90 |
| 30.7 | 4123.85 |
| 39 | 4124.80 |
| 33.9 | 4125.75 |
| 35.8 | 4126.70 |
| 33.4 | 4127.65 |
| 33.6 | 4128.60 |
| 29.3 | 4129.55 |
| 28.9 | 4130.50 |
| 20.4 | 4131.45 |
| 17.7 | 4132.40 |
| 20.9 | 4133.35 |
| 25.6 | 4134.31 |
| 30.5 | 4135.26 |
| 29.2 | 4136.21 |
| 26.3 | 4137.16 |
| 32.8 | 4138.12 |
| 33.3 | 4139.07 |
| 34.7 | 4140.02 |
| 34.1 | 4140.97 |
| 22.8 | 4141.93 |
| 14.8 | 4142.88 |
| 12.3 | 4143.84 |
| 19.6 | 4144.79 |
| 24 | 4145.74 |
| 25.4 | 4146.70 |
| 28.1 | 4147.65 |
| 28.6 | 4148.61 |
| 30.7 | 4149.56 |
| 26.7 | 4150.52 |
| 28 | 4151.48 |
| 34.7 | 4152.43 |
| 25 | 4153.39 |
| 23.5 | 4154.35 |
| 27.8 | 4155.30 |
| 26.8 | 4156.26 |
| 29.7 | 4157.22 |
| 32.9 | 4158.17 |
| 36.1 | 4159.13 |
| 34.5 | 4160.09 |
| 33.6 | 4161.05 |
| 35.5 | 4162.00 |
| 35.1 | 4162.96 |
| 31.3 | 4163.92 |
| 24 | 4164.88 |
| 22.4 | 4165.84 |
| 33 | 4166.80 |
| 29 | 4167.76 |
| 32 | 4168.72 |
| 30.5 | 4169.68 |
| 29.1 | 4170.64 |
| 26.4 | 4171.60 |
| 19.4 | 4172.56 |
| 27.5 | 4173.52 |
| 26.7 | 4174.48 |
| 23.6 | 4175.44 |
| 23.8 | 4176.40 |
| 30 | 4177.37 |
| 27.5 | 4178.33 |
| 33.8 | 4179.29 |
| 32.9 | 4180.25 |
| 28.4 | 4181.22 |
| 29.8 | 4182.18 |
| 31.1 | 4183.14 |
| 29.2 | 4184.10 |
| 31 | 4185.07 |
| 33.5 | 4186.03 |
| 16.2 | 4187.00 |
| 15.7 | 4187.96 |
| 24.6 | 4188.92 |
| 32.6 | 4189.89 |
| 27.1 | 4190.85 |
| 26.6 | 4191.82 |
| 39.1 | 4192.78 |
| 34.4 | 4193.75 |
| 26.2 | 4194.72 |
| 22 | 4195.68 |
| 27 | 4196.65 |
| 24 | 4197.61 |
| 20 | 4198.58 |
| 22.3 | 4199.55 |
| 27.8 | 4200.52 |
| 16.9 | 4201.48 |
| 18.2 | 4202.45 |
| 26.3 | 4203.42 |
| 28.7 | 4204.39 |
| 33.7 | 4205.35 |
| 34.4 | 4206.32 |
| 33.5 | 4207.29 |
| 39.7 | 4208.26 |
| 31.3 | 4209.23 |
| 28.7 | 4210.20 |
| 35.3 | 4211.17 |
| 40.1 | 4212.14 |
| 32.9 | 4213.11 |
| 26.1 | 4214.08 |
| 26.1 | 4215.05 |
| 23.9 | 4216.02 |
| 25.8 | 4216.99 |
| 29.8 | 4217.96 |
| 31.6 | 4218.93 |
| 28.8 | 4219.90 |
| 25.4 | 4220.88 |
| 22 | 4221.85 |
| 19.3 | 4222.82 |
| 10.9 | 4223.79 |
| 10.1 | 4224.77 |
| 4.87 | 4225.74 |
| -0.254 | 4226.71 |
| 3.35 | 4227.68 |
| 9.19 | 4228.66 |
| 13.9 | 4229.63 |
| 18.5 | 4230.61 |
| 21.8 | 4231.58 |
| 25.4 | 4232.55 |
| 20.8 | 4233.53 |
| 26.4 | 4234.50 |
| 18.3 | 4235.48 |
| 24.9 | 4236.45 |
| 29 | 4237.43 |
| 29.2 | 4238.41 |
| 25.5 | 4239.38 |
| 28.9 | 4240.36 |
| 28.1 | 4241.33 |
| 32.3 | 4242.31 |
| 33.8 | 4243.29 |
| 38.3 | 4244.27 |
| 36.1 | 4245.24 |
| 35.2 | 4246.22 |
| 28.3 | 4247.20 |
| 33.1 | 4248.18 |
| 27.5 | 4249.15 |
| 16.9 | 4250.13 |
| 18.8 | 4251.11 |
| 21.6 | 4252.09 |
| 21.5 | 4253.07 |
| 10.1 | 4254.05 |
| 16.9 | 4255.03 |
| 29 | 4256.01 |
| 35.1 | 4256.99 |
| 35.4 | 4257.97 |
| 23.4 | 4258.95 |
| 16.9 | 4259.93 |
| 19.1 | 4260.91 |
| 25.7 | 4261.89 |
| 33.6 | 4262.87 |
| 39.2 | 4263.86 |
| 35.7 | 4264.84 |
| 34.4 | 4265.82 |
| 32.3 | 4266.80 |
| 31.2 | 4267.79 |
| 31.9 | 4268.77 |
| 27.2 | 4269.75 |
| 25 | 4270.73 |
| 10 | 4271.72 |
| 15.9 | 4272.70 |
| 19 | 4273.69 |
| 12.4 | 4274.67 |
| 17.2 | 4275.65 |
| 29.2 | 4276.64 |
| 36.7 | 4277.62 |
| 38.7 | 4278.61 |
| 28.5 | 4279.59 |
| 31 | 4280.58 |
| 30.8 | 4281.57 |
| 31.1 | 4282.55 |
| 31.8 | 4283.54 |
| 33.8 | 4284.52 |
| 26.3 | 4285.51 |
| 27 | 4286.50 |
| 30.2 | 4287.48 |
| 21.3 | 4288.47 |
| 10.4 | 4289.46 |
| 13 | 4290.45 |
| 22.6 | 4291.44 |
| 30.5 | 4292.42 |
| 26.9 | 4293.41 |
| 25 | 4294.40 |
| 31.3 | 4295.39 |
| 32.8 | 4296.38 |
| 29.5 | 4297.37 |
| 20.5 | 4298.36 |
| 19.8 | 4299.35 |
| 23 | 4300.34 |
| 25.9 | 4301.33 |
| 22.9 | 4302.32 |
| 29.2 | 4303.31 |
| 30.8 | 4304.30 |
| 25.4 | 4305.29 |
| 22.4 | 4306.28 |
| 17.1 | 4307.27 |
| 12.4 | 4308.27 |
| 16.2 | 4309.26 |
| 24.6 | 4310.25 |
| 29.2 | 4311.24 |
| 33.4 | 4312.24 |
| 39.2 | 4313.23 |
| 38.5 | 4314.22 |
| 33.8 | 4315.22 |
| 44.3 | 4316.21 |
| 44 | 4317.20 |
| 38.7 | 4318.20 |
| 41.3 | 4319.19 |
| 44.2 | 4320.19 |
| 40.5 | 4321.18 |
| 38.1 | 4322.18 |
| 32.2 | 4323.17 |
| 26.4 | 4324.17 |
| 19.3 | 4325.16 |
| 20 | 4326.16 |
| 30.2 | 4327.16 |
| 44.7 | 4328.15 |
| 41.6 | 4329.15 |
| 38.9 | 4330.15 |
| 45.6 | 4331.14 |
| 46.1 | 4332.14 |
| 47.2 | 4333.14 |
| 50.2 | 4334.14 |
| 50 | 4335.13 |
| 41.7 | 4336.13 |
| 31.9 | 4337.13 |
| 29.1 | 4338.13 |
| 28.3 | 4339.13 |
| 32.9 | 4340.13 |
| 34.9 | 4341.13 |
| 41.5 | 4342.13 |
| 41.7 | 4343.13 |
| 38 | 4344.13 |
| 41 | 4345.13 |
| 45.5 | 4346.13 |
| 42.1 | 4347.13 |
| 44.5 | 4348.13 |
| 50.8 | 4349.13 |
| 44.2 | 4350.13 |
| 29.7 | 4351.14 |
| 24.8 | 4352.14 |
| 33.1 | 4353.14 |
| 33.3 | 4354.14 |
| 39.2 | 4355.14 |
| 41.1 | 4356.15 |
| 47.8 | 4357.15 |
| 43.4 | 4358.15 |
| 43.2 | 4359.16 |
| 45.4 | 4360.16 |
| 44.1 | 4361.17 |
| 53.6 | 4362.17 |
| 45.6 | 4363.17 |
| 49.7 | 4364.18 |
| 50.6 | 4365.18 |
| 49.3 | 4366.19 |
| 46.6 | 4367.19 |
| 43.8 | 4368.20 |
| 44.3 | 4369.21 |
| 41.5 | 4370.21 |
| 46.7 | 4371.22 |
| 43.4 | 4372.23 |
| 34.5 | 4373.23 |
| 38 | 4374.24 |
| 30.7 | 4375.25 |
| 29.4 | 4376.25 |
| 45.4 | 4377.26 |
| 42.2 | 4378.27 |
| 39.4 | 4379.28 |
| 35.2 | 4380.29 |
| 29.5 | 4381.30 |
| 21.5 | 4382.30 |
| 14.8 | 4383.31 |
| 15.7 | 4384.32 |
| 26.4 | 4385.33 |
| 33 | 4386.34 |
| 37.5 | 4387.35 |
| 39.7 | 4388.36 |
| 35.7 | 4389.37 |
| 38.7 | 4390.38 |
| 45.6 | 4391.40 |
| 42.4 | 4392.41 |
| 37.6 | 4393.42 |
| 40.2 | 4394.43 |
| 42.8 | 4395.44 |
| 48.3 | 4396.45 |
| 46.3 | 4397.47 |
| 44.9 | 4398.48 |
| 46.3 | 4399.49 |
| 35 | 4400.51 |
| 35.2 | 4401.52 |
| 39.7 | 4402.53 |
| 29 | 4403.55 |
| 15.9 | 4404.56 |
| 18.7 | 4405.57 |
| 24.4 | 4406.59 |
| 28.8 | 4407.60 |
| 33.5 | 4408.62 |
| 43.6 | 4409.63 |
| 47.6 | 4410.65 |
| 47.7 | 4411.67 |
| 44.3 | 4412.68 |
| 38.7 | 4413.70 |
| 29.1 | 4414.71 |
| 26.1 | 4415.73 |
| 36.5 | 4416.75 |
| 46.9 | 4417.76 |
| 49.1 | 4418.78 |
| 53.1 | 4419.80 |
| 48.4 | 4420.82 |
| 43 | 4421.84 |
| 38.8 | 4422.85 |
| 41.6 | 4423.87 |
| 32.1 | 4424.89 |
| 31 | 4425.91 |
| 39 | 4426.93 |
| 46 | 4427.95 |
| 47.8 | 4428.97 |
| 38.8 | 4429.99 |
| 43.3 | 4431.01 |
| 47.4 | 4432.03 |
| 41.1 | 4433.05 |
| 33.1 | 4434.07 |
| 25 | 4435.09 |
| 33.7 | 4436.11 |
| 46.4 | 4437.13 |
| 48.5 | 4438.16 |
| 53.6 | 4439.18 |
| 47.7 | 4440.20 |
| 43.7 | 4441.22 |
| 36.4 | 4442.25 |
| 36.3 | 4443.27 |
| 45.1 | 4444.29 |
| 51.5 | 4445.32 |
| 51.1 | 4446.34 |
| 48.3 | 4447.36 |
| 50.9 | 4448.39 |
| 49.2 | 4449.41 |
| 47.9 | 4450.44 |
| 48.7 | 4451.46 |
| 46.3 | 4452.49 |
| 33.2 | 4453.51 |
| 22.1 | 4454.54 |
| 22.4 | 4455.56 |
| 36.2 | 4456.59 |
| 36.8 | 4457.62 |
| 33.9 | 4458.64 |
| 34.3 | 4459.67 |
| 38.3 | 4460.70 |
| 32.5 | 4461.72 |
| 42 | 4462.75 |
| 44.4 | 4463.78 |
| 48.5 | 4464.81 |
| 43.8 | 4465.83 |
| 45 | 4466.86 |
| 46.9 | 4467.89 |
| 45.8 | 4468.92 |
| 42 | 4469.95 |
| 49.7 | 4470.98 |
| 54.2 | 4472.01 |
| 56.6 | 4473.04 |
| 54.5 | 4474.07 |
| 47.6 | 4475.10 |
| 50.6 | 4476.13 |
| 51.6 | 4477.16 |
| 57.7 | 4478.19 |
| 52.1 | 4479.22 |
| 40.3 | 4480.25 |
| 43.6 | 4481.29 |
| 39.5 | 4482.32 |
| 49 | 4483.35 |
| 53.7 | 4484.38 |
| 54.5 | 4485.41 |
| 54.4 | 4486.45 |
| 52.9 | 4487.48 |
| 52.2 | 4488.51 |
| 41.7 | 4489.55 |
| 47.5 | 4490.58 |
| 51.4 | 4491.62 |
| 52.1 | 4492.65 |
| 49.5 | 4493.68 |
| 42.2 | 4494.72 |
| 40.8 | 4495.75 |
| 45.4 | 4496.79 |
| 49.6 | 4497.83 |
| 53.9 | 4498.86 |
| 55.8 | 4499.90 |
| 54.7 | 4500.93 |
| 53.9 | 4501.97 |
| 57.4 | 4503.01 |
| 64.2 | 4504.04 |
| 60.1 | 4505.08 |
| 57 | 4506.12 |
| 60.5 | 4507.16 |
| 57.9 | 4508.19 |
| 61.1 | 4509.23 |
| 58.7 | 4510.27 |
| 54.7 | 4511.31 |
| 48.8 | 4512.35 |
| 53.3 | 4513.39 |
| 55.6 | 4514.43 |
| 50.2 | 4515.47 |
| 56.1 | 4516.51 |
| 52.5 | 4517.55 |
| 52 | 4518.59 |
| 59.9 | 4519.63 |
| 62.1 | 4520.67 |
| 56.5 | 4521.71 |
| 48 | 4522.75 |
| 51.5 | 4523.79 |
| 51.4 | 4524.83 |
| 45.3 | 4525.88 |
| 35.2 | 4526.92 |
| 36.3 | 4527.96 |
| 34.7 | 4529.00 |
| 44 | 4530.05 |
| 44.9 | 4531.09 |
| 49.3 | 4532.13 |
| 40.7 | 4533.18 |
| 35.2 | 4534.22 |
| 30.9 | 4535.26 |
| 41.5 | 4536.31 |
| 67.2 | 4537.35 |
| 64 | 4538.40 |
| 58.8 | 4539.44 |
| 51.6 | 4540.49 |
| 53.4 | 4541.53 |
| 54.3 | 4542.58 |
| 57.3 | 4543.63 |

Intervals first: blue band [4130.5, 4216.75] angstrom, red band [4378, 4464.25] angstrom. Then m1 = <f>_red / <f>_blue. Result 1.4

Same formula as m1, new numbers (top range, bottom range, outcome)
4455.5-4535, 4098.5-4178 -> 1.75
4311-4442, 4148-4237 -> 1.48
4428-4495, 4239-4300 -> 1.67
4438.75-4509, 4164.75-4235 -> 1.86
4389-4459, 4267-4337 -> 1.33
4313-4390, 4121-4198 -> 1.36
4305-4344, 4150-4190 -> 1.22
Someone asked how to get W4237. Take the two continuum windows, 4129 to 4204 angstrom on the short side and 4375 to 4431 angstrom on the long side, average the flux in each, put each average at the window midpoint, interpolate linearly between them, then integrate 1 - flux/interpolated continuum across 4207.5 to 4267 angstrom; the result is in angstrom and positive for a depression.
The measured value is 9.7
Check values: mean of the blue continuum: 27.3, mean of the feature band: 25.4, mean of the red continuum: 37.2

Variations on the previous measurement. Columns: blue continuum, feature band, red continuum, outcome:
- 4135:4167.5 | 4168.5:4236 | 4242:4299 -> 6.1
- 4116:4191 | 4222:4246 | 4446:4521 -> 8.7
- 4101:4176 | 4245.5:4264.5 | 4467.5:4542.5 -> 5.1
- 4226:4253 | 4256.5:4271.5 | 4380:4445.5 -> -2.1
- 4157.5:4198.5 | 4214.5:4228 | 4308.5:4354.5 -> 5.3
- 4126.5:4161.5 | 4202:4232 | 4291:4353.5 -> 6.4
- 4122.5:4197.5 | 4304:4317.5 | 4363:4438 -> 2.2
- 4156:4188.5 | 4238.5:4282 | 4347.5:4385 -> 8.2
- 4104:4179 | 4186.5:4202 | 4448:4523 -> 3.1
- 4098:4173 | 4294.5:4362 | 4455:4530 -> 7.2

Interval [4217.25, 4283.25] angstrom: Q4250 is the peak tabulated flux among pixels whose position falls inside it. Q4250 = 39.2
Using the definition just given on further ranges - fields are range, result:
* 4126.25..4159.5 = 36.1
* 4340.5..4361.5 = 50.8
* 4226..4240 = 29.2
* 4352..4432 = 53.6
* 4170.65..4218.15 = 40.1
